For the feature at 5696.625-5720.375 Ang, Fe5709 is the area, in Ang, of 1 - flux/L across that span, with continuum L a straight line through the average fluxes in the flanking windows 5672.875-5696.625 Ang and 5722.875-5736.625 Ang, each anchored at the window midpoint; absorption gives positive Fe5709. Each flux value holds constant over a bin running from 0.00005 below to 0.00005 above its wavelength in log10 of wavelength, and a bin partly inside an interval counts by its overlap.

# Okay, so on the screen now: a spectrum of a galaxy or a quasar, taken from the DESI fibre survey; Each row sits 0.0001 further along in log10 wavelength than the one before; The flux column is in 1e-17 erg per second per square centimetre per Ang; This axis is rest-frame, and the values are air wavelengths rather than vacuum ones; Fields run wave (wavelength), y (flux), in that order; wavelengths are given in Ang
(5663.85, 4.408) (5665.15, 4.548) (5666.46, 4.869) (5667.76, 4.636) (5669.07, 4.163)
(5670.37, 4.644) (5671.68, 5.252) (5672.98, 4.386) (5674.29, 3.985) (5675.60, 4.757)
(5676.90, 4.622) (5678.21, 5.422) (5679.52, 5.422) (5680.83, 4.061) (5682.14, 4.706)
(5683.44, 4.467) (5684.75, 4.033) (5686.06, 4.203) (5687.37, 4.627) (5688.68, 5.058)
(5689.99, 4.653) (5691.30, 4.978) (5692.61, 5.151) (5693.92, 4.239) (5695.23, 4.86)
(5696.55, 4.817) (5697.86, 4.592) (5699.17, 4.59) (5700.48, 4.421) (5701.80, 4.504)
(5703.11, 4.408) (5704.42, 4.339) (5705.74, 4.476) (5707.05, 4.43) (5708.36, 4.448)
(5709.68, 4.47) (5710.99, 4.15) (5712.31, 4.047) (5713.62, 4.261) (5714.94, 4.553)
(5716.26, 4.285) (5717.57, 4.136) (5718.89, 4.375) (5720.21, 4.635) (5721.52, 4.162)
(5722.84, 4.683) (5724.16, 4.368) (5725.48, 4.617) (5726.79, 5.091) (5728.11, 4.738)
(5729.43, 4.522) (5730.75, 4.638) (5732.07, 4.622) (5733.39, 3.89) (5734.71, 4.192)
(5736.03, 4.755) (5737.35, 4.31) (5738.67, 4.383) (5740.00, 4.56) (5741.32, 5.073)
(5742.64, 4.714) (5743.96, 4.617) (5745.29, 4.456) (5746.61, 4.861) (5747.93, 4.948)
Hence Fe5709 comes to 1.03 Ang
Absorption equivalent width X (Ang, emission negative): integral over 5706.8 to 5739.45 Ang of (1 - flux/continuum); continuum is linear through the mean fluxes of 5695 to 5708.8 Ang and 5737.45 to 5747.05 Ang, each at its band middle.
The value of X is 1.10 Ang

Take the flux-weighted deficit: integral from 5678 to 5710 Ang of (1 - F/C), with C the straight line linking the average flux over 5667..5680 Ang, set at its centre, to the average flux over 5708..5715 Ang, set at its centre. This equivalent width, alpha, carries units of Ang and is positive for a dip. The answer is -0.81 Ang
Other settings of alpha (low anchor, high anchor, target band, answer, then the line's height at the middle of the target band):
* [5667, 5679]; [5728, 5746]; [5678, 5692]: -0.1 Ang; 4.64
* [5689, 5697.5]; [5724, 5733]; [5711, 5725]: 1.0 Ang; 4.69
